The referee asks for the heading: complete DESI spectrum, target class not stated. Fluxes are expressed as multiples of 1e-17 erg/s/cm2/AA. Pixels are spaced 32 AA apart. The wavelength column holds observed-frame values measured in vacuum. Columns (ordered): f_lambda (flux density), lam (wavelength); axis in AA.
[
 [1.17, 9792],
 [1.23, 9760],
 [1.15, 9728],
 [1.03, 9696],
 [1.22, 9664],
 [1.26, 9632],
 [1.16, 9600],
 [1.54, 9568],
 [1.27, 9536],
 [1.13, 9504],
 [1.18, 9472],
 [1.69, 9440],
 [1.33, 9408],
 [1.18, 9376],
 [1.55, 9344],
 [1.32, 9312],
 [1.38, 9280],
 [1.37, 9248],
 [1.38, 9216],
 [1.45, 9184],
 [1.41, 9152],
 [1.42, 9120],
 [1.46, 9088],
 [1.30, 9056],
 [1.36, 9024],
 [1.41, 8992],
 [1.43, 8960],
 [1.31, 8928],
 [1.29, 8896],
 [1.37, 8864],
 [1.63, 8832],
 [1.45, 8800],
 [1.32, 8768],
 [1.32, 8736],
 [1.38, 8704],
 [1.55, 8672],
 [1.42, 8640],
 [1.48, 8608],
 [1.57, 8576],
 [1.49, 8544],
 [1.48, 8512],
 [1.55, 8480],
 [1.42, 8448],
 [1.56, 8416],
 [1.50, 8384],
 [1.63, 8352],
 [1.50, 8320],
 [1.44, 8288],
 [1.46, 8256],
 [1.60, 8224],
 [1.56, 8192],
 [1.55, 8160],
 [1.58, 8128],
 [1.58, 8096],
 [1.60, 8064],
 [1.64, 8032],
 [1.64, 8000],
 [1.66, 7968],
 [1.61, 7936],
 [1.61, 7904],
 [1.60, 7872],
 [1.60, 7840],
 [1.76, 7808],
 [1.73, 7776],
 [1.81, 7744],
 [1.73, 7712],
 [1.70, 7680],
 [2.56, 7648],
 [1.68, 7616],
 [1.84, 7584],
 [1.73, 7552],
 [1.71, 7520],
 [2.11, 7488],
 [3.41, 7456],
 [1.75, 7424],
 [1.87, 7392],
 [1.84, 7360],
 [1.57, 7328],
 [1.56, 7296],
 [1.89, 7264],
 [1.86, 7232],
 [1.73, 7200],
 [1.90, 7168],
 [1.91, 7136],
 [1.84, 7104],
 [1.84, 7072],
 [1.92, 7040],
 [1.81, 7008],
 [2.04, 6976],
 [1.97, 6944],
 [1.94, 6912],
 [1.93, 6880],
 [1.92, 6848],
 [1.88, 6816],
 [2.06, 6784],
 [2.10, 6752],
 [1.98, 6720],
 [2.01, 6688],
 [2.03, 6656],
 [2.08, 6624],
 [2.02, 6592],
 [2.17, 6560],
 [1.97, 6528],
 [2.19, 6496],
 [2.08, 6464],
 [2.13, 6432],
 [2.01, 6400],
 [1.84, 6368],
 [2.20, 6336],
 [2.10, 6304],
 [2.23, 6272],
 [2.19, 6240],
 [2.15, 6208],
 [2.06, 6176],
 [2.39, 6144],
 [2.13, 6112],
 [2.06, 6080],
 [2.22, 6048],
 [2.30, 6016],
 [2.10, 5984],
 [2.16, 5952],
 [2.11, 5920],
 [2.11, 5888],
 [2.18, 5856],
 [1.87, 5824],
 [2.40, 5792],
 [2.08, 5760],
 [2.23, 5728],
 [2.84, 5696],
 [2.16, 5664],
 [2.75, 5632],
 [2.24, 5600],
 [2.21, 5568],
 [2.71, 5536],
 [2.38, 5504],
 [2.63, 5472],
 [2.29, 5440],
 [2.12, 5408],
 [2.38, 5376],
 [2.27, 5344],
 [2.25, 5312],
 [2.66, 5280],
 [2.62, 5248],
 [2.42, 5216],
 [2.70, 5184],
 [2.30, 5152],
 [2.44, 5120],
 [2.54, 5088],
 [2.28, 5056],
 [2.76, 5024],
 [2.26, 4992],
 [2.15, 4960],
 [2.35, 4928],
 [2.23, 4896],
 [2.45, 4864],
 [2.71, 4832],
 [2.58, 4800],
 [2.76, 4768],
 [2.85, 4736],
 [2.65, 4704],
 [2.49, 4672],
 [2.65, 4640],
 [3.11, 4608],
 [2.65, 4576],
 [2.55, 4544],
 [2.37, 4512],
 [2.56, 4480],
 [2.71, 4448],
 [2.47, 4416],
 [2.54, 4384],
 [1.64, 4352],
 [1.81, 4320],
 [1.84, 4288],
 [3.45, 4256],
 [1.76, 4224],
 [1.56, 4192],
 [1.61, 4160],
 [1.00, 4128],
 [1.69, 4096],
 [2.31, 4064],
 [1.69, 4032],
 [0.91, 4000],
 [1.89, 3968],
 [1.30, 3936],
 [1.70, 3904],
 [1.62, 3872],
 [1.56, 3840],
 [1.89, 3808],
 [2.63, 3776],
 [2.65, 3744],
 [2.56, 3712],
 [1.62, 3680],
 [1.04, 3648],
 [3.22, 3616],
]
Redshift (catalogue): 0.138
